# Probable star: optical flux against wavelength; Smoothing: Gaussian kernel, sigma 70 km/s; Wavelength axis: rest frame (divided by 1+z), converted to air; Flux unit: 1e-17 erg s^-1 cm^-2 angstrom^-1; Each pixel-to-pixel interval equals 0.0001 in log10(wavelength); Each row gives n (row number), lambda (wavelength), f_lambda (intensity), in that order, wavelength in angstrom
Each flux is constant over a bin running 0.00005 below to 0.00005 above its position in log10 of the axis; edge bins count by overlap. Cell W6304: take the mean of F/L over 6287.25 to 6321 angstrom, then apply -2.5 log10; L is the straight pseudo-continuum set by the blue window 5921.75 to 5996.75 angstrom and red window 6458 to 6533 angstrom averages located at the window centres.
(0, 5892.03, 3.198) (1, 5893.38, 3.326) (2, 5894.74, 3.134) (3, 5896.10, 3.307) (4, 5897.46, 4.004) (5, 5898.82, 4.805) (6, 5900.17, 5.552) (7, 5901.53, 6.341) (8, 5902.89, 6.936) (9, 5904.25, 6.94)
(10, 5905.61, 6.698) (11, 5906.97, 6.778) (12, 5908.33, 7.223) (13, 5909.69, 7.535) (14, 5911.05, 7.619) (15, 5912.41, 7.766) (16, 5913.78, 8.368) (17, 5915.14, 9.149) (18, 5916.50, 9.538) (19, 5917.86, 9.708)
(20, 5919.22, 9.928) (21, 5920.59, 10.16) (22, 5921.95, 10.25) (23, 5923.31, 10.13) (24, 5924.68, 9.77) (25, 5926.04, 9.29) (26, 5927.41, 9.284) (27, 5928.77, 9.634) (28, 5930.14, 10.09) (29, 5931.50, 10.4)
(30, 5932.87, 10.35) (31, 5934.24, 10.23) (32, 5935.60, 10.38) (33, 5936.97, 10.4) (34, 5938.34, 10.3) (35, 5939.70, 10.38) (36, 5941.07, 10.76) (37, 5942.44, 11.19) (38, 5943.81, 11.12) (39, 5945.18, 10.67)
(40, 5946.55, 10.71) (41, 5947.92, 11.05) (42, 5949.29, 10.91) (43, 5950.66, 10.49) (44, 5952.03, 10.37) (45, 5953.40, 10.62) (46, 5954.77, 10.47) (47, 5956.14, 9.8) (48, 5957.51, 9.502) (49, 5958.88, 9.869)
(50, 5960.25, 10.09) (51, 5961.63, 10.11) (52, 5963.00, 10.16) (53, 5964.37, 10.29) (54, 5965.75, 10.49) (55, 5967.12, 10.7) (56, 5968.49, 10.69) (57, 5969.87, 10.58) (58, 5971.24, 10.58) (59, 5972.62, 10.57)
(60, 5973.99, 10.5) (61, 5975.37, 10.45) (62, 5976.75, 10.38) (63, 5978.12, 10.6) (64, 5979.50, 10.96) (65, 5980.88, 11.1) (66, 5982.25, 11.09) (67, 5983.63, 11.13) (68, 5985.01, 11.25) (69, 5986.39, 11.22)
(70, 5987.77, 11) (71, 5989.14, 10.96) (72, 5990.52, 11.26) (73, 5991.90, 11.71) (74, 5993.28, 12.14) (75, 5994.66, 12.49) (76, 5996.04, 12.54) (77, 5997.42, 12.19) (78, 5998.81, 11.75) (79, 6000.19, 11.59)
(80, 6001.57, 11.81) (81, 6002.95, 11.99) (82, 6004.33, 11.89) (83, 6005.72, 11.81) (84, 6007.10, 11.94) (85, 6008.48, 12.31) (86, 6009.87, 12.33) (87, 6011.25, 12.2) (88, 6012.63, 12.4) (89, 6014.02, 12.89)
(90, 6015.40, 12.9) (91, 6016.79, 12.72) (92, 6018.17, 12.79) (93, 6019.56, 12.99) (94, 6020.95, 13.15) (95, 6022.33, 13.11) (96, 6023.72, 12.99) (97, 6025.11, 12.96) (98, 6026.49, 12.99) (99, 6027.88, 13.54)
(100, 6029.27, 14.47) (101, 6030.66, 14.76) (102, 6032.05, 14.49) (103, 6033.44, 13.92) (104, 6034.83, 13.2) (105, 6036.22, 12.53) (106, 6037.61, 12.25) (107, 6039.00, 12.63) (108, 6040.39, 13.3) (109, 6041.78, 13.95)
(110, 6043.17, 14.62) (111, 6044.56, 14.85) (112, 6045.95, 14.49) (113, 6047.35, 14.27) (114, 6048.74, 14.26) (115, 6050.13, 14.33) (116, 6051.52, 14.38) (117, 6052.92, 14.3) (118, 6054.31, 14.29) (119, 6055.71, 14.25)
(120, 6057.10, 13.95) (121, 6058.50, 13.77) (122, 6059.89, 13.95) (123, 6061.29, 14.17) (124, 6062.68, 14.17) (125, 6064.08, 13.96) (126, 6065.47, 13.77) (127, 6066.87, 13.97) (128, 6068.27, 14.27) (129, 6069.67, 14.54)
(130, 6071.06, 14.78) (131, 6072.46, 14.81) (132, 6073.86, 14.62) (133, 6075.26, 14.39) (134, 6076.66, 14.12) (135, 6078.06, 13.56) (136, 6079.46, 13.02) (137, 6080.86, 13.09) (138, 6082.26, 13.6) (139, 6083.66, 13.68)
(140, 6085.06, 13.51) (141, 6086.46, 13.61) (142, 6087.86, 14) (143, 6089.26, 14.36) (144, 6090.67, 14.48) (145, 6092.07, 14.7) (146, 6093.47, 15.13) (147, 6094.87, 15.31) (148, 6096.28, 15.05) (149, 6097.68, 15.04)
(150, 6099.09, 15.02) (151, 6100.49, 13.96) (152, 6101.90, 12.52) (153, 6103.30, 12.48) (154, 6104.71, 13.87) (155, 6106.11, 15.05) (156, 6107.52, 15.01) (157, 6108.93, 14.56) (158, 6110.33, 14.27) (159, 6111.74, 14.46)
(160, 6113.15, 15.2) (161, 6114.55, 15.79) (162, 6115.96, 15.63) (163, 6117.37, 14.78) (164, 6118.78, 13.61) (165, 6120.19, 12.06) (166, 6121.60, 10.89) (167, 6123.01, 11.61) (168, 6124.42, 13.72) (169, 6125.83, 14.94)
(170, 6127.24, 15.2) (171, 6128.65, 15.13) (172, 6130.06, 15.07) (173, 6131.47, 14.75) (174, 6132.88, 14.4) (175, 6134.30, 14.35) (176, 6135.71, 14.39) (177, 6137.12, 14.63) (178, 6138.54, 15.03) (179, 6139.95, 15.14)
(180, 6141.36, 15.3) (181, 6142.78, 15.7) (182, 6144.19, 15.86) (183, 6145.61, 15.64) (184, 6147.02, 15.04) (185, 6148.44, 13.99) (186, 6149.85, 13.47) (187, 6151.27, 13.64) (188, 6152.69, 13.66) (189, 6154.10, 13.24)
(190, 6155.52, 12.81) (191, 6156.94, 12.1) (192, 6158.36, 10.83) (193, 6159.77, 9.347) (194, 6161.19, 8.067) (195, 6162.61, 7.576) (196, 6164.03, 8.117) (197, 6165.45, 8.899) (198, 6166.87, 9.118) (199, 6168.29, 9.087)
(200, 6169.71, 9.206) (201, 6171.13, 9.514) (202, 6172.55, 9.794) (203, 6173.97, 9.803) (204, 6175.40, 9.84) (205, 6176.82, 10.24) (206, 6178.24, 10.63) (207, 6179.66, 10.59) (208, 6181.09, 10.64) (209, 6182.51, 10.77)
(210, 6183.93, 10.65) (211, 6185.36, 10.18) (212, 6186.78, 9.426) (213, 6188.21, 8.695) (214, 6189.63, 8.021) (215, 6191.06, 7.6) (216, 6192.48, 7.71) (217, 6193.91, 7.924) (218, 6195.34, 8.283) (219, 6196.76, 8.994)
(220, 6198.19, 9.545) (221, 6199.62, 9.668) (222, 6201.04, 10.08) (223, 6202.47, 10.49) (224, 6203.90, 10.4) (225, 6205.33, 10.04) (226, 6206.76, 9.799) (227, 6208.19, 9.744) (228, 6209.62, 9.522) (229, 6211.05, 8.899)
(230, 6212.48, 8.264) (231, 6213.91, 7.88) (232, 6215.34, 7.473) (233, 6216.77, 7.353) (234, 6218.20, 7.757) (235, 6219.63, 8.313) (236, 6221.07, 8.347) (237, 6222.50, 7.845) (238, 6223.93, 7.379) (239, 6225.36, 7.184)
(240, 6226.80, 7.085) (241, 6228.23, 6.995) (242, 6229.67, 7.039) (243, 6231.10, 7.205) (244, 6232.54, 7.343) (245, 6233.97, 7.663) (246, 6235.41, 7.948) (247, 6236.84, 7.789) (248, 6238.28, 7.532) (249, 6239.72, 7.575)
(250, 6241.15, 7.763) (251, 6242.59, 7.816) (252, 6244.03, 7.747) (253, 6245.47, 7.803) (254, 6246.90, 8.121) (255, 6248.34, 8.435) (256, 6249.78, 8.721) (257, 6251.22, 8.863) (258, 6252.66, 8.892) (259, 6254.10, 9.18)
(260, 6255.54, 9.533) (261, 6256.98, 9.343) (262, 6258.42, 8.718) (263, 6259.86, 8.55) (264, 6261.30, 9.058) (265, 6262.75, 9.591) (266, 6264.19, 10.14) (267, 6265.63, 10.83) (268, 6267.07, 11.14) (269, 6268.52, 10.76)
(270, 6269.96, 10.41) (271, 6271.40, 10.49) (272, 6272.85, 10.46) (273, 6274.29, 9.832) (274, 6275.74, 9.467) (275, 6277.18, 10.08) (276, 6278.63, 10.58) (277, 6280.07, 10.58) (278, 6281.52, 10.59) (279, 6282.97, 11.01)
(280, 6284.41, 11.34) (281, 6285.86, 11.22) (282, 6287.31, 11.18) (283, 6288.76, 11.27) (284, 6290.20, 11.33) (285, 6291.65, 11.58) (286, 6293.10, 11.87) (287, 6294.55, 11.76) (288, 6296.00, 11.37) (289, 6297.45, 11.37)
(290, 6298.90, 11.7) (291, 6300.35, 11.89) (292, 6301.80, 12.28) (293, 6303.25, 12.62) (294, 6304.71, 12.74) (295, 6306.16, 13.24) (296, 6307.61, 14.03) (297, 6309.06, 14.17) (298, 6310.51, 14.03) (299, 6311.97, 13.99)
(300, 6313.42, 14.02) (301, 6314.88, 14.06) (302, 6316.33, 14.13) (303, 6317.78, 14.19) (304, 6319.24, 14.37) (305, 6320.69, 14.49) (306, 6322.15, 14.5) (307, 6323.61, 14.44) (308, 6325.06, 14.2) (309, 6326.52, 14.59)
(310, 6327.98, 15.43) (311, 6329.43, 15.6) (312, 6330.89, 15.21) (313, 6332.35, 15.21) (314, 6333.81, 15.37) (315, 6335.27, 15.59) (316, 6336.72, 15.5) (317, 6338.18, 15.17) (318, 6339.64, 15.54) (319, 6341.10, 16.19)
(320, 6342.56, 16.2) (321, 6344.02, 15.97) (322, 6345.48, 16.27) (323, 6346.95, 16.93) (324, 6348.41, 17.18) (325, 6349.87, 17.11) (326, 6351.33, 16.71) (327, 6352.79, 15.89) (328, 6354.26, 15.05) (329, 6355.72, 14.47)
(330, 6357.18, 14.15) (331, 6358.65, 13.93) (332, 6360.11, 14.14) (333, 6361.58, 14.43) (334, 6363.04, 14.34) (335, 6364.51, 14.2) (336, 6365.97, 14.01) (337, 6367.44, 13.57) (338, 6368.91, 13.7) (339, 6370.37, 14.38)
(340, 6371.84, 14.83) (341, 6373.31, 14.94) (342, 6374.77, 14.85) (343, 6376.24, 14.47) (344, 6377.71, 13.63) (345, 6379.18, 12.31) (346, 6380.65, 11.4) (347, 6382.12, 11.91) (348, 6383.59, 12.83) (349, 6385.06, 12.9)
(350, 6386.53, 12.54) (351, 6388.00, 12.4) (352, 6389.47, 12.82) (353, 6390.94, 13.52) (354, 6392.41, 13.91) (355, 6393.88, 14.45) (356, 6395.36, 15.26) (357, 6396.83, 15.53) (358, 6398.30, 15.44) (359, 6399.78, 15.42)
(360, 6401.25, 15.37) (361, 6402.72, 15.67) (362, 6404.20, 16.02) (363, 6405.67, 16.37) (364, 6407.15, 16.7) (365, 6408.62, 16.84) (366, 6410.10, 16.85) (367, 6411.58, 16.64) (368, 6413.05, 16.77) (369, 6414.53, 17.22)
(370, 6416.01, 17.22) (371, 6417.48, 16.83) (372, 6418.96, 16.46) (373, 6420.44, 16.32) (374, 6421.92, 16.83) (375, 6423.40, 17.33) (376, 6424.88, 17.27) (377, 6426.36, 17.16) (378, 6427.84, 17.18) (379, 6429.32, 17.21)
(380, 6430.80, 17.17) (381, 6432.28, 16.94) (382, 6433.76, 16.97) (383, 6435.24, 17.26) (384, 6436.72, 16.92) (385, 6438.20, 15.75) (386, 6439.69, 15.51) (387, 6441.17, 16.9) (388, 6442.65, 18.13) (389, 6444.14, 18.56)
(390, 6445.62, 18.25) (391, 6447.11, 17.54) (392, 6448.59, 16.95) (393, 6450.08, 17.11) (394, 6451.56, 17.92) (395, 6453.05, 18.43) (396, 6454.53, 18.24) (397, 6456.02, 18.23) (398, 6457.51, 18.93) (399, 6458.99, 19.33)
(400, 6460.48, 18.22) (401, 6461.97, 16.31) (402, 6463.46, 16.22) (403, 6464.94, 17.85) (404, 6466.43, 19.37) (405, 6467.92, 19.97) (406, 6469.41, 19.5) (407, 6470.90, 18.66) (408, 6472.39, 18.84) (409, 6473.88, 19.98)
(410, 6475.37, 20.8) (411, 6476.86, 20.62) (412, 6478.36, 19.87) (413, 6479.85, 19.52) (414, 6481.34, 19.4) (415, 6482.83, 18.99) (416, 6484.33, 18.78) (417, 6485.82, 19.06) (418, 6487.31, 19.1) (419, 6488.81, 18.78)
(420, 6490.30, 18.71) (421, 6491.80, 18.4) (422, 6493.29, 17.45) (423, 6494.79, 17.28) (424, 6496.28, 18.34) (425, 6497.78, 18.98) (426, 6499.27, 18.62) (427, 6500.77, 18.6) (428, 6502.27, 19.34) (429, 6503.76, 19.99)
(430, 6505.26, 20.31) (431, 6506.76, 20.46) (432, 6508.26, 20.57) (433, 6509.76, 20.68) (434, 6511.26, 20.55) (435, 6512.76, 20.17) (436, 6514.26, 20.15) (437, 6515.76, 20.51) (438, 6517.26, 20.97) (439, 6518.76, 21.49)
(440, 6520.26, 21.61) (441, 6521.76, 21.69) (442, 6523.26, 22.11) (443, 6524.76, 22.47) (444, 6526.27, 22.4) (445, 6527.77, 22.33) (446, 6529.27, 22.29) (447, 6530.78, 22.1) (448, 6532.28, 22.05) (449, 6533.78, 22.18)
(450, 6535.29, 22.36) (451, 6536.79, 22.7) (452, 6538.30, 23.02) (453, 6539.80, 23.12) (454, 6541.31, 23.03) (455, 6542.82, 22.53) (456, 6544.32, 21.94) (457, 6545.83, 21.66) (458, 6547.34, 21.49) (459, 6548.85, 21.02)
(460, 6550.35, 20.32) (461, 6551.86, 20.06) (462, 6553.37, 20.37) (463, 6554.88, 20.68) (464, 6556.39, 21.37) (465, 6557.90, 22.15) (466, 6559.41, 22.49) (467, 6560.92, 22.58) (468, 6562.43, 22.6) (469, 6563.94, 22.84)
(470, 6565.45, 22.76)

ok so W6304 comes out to 0.27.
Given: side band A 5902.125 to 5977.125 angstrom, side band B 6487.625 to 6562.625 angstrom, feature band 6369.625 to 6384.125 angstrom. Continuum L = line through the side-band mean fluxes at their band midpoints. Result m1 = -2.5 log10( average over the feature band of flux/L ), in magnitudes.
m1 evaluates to 0.31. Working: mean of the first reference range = 9.78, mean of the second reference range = 20.9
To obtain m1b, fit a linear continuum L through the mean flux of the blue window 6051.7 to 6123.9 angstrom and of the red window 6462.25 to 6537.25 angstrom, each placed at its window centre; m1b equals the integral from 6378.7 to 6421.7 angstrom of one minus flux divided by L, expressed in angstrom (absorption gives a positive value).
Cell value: 8.3 angstrom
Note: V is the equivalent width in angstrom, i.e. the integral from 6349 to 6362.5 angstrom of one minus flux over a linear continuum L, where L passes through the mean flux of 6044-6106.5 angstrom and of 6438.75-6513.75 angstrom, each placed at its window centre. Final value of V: 1.76 angstrom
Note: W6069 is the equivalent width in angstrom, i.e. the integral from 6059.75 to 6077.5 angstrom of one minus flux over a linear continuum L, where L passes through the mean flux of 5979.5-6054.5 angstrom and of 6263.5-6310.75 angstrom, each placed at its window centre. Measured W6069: -2.5 angstrom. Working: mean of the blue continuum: 12.8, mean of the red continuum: 11.4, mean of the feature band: 14.3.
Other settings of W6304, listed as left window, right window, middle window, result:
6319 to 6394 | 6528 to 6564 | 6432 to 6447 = 0.041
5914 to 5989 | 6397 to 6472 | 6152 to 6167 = 0.270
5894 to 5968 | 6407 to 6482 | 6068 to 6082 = -0.217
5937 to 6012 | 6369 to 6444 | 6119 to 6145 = -0.134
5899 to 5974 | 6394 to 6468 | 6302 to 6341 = 0.068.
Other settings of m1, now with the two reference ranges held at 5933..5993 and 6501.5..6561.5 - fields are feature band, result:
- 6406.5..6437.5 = 0.146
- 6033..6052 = -0.136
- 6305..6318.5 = 0.233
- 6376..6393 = 0.408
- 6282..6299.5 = 0.426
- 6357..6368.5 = 0.283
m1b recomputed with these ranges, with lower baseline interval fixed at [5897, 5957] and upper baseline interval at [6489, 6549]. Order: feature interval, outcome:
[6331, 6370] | 5.09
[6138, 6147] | -1.32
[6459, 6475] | 1.02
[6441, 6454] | 1.11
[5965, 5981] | -0.79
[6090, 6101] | -2.04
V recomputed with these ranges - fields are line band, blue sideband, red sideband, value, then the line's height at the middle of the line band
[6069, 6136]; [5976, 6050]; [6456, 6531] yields -1.5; 13.9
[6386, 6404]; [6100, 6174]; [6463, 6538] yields 3.6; 18.1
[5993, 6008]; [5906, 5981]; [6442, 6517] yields -1.5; 10.9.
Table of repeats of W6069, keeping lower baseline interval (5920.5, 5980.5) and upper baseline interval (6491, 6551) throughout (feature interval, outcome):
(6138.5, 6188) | 9.8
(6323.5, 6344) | 2.5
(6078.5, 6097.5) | -1.8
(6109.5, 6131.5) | -1.1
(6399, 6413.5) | 2.0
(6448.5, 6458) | 0.8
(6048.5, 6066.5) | -2.6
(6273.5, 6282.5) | 3.4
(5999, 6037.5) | -3.9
